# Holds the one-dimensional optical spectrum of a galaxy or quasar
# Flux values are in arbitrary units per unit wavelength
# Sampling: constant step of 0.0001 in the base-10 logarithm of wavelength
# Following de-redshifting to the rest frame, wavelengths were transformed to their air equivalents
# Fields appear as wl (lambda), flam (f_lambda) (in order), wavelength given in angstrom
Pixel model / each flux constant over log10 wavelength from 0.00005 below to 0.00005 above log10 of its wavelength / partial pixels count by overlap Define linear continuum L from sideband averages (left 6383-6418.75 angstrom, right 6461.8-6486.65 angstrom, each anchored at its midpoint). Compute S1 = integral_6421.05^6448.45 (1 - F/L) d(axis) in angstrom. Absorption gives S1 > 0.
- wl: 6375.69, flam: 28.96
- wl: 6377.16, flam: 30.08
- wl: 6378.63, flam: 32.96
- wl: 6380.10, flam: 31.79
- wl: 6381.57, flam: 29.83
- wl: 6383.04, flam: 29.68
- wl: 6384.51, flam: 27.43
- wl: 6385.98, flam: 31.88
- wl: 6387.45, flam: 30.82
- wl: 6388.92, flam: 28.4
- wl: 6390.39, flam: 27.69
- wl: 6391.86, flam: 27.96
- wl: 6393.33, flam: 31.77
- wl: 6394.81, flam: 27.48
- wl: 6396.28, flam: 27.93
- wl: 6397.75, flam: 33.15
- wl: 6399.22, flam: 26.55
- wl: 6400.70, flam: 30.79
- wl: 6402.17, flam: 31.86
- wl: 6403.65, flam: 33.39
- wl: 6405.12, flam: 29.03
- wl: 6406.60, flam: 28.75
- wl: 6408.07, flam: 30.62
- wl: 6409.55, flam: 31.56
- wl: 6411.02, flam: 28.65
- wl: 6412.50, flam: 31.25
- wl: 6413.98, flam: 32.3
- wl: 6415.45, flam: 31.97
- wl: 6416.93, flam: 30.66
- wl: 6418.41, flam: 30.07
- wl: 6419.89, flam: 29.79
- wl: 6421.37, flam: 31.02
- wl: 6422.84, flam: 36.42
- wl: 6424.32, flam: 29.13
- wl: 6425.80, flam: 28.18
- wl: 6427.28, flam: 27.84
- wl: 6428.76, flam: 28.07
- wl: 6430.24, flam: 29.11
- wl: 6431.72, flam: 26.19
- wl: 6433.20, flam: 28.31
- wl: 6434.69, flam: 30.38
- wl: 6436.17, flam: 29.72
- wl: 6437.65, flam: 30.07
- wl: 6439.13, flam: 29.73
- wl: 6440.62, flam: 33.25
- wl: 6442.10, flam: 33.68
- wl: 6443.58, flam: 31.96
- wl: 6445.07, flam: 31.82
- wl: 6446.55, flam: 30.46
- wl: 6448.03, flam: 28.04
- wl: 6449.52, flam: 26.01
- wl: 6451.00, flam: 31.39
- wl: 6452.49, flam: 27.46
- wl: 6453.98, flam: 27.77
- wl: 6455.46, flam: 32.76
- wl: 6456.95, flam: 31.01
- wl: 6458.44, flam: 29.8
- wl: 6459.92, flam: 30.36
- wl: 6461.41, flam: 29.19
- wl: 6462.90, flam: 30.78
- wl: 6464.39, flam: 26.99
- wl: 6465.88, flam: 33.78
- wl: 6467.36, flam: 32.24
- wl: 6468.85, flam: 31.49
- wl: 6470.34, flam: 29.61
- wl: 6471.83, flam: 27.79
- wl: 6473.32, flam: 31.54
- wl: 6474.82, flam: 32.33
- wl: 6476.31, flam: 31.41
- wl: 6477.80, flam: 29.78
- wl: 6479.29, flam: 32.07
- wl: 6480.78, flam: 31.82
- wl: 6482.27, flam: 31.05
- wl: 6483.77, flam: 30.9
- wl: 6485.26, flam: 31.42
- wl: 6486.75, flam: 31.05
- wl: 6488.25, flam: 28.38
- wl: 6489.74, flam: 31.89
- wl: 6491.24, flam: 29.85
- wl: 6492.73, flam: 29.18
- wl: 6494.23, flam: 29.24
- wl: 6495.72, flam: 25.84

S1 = 0.2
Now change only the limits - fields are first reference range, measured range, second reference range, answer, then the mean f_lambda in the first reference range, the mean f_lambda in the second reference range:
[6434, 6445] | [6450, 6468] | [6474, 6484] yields 0.63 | 31.3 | 31.3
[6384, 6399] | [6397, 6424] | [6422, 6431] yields -1.21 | 29.4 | 29.8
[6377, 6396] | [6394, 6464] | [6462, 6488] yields 0.45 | 29.8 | 30.9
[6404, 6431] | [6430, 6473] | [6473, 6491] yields 0.90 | 30.3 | 31.1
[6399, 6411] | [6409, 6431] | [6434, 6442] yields 0.16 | 30.4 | 30.9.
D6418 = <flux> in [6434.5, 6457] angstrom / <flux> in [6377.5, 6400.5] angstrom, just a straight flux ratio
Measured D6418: 1.02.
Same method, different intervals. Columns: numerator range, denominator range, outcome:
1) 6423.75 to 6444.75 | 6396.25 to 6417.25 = 0.97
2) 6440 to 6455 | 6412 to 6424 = 0.96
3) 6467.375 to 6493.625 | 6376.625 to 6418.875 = 1.02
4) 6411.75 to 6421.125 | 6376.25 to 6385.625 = 1.02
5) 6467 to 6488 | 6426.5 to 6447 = 1.03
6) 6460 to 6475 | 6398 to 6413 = 1.01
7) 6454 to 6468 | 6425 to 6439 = 1.07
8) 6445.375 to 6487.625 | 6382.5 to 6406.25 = 1.02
